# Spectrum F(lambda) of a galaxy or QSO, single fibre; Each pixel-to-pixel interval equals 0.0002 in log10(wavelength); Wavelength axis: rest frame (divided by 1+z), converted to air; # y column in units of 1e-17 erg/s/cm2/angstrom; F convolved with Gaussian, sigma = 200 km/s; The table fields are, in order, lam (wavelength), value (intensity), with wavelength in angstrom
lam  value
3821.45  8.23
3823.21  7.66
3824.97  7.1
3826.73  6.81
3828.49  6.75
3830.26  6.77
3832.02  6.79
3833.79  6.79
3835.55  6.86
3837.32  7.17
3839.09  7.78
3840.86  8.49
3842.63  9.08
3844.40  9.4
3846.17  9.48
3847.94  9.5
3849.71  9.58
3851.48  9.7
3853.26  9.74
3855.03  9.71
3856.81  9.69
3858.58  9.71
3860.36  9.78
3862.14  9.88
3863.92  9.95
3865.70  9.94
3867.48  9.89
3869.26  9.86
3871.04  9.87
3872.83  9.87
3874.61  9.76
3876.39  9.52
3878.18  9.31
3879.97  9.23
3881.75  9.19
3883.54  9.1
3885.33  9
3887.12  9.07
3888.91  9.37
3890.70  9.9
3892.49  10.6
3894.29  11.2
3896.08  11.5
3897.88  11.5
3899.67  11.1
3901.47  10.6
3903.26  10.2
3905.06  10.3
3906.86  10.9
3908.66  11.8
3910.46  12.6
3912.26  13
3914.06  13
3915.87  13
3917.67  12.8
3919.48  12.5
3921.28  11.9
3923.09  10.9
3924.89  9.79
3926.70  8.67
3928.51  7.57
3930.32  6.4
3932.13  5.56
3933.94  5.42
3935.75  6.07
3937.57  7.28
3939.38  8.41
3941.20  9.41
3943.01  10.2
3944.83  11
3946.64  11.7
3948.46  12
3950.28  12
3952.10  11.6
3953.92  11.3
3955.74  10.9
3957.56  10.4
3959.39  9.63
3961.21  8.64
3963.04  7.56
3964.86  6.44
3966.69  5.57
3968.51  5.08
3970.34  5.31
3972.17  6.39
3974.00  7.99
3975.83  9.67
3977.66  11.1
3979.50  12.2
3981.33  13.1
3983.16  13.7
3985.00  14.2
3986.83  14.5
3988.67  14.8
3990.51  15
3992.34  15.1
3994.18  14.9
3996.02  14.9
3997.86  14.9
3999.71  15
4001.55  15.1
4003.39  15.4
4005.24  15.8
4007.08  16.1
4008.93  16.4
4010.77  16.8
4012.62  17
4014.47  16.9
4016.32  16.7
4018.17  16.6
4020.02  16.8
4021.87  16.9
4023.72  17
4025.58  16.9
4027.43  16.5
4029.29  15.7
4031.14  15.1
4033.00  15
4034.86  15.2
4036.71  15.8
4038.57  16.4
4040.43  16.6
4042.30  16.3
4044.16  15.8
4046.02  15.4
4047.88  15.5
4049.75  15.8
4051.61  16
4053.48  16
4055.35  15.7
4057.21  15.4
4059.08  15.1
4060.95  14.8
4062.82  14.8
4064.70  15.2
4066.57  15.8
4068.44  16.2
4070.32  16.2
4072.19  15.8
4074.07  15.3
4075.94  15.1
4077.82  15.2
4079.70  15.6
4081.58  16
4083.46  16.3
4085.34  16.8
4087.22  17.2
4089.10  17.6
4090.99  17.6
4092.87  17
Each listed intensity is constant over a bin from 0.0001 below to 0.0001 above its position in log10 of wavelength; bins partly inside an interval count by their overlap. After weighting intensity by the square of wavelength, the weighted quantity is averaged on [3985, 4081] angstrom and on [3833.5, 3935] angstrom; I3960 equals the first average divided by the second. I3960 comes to 1.7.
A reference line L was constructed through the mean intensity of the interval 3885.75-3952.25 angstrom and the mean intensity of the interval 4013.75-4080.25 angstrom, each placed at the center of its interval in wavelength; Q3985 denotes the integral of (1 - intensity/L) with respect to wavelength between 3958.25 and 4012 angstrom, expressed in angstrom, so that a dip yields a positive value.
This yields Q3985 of 4.72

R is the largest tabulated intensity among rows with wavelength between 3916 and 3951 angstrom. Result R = 12.8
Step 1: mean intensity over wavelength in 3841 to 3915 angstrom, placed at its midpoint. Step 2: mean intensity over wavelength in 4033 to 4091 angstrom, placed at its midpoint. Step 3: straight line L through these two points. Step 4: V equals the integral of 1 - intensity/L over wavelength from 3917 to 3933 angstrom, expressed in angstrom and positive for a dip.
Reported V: 2.8 angstrom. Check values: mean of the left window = 10.1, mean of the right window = 15.8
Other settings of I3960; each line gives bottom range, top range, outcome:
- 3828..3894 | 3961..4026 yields 1.56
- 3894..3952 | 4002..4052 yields 1.65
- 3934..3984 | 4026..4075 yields 1.75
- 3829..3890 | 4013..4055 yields 1.94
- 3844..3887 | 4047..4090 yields 1.82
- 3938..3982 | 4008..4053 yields 1.78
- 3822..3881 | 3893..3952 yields 1.21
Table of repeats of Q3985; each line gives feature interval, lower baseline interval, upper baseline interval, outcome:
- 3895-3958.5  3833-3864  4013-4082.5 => 6.8 angstrom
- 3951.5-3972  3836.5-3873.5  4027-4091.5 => 7.2 angstrom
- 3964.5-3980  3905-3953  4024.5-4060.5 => 5.9 angstrom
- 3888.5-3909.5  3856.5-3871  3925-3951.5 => -3.3 angstrom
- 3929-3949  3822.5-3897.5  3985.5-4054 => 6.5 angstrom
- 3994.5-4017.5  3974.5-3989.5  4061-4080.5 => -4.1 angstrom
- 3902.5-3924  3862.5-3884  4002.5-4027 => -0.6 angstrom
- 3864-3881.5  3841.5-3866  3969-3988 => 0.2 angstrom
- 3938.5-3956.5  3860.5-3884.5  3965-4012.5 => 1.2 angstrom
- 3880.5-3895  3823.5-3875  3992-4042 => 1.1 angstrom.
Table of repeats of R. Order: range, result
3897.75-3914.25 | 13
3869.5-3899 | 11.5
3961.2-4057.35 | 17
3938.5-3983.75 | 13.7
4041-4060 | 16.3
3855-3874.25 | 9.95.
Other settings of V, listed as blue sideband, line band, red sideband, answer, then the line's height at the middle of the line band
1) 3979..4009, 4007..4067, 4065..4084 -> -2.9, 15.3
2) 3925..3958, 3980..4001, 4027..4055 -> -3.5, 12.5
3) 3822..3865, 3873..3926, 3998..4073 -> -0.3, 10.7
